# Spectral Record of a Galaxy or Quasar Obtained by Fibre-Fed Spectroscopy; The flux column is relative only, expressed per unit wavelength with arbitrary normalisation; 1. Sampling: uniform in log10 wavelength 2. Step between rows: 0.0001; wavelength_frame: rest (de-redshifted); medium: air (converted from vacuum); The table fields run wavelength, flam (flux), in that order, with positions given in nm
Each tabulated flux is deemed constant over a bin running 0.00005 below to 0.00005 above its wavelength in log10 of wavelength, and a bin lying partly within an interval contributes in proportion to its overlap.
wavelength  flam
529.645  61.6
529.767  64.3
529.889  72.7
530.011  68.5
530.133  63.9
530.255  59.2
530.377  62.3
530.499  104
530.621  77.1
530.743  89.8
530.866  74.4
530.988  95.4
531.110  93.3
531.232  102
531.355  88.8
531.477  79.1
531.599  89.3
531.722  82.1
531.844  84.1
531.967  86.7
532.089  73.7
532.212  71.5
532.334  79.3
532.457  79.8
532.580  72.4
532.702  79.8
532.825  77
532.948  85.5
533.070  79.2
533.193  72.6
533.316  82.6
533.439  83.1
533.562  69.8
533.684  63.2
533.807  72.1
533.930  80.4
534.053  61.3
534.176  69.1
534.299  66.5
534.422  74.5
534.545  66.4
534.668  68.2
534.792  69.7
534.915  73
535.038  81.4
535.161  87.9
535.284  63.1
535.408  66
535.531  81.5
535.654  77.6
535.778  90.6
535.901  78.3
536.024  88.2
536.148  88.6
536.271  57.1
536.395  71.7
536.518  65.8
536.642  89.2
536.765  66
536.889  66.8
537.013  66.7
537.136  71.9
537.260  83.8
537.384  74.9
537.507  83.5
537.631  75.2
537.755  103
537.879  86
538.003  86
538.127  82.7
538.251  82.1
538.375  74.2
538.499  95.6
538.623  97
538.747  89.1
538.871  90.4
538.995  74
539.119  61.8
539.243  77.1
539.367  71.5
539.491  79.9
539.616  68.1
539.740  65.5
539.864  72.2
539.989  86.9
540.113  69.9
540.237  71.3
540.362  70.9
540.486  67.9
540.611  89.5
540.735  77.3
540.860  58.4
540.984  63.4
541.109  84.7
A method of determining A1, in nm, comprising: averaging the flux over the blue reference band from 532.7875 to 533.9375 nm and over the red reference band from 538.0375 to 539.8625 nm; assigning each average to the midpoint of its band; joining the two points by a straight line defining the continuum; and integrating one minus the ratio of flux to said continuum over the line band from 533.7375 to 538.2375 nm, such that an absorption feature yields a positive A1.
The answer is 0.10 nm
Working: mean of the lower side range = 76.4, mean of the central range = 76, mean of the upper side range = 79.1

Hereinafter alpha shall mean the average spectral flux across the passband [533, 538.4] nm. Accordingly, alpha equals 76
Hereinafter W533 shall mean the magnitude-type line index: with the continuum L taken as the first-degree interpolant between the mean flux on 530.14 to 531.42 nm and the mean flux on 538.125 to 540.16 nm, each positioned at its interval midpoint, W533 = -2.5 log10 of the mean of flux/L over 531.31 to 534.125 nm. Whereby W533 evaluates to 0.06 mag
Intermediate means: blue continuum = 83.8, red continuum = 78.7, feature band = 77.9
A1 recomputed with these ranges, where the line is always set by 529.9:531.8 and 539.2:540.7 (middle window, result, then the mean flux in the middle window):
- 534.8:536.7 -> 0.02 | 77.1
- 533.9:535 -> 0.12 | 69.8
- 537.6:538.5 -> -0.11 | 85.2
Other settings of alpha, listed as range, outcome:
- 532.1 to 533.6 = 77.7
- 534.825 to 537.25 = 75.5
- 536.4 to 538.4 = 78.5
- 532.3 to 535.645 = 74.3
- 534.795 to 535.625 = 75.2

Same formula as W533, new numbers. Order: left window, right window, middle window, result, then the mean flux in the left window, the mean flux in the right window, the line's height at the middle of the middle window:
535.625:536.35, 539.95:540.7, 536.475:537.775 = 0.04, 79.9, 75.8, 78.9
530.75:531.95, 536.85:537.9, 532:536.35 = 0.11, 87.6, 79.1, 83.6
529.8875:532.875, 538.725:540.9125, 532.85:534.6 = 0.08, 80.4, 74.3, 78.7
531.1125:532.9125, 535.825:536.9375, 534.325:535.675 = 0.06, 82.2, 75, 77.3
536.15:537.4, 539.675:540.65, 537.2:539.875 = -0.11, 72.1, 73.9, 73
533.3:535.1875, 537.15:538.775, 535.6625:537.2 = 0.07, 72.6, 85.1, 79.9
